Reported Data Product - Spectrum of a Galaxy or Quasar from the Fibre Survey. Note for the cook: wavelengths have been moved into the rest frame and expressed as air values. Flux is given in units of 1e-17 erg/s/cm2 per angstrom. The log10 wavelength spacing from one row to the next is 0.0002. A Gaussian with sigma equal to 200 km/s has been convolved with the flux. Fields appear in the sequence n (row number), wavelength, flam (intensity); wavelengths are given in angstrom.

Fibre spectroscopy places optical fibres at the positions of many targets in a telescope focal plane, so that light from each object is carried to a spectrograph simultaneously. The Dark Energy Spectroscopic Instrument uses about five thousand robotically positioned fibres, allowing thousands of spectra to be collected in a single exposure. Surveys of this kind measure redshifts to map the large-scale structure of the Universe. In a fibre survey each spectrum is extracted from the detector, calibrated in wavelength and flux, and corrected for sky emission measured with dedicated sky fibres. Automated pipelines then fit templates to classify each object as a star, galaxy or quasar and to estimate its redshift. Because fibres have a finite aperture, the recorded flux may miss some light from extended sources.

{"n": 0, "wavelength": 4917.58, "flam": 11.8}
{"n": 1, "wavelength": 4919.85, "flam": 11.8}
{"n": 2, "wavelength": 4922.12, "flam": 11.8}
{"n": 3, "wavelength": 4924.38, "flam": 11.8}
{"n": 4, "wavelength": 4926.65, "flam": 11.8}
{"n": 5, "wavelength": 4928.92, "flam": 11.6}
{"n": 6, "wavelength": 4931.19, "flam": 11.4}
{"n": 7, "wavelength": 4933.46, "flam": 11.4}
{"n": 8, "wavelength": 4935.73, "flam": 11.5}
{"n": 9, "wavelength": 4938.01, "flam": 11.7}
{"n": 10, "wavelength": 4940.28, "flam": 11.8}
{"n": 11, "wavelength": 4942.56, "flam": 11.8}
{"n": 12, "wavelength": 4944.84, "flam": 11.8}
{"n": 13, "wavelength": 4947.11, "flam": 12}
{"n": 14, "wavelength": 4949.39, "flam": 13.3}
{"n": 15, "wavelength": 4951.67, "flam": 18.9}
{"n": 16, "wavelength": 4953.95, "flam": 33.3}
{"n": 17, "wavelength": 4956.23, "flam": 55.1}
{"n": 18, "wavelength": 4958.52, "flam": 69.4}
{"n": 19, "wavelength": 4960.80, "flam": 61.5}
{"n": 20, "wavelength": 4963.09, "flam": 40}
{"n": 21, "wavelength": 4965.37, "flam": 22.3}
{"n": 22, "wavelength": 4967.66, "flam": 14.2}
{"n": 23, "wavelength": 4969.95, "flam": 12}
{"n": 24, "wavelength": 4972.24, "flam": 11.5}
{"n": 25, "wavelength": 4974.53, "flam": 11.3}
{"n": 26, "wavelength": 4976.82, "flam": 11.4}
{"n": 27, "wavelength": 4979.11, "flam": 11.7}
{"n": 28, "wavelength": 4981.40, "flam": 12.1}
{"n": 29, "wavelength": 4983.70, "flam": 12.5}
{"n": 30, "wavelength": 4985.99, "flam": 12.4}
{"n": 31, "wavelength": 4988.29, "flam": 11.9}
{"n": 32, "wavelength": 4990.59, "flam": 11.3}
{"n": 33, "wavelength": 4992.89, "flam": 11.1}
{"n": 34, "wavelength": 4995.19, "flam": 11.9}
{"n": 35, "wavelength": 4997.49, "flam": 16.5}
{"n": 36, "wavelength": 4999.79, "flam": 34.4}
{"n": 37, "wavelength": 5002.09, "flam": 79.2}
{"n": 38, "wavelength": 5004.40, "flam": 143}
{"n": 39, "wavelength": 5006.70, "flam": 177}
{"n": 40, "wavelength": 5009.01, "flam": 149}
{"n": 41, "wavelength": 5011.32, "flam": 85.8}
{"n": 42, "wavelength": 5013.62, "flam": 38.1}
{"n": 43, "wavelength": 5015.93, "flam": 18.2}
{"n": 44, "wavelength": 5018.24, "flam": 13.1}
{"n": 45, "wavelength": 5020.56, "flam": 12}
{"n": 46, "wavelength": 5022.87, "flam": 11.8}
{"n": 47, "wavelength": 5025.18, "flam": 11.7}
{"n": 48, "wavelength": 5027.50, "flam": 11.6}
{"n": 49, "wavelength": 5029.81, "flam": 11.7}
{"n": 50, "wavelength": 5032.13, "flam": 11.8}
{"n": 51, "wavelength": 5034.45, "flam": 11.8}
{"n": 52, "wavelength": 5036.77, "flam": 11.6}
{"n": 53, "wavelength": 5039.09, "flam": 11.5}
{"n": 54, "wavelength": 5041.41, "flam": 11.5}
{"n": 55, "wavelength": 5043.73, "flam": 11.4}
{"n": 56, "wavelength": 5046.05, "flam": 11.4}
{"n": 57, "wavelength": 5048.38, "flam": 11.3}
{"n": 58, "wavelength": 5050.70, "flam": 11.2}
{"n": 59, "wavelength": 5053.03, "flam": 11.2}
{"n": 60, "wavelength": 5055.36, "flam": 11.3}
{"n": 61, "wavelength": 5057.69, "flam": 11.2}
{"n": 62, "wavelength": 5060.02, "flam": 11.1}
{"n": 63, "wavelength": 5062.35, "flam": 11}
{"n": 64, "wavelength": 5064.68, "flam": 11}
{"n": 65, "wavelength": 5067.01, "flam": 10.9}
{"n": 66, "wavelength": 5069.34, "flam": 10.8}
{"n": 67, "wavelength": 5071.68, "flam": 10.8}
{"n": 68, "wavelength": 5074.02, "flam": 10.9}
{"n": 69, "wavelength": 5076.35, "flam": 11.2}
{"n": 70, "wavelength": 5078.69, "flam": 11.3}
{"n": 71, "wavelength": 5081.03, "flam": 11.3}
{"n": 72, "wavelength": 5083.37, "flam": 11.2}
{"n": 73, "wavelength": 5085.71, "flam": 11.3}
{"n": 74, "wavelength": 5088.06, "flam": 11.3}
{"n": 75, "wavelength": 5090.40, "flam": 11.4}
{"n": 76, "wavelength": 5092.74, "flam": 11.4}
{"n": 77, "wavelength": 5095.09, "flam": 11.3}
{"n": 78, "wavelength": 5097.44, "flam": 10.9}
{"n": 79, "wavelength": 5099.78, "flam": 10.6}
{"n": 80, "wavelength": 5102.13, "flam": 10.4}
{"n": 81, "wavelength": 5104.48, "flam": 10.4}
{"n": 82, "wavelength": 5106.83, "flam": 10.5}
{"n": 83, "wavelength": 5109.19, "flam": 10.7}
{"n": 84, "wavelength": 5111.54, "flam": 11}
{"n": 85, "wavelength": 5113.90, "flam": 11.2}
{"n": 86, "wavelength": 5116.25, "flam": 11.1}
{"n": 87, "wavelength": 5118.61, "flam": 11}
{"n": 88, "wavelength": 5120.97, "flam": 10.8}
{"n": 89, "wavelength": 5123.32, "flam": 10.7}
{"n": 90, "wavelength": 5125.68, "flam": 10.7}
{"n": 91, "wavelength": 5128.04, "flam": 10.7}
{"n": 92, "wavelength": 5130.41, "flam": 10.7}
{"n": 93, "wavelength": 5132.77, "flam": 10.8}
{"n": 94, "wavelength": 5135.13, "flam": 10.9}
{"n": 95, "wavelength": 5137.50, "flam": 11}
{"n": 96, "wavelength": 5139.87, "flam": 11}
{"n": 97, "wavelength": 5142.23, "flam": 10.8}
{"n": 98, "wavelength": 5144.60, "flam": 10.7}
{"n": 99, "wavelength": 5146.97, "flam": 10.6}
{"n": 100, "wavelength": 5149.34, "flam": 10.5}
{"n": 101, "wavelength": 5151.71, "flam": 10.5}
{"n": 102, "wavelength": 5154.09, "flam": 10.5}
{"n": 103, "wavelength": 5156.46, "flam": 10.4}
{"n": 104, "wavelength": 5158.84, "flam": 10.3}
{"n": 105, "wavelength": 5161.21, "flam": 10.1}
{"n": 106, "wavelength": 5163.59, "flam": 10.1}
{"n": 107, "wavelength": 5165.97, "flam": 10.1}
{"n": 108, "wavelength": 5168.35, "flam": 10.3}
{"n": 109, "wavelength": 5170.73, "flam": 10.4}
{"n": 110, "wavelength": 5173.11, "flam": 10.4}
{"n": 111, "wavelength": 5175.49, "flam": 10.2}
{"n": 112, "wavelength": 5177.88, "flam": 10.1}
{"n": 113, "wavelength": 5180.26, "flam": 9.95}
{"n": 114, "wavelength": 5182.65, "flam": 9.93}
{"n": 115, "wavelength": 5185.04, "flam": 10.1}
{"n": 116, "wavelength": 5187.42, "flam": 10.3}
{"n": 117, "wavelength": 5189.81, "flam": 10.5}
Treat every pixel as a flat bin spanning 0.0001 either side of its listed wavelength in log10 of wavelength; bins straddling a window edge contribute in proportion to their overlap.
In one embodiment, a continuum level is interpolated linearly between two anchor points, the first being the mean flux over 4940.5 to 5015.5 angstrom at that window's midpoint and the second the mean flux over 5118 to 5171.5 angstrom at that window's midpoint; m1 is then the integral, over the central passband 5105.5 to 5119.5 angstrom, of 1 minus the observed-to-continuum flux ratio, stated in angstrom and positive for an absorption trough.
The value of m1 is 4.4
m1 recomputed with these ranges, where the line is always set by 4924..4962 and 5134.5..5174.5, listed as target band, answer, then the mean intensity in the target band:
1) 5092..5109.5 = 3.6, 10.8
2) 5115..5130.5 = 1.9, 10.8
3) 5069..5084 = 3.9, 11.1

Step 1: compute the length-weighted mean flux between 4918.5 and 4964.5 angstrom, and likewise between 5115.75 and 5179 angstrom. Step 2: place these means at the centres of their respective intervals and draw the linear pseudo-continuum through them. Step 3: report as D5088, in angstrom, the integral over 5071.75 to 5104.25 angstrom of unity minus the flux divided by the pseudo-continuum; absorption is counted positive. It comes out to 6.58 angstrom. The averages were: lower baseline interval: 22.2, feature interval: 11.1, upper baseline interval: 10.6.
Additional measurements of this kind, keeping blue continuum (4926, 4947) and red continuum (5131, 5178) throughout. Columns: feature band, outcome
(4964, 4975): -3.3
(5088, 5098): -0.4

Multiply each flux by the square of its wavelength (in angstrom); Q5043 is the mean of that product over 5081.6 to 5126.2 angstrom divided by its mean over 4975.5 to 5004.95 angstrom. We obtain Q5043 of 0.43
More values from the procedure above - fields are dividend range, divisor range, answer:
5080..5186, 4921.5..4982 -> 0.57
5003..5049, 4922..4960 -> 2.01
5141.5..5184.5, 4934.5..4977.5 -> 0.48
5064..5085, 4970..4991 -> 0.97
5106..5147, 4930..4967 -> 0.46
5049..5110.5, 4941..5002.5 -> 0.51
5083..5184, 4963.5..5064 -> 0.42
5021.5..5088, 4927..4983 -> 0.57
